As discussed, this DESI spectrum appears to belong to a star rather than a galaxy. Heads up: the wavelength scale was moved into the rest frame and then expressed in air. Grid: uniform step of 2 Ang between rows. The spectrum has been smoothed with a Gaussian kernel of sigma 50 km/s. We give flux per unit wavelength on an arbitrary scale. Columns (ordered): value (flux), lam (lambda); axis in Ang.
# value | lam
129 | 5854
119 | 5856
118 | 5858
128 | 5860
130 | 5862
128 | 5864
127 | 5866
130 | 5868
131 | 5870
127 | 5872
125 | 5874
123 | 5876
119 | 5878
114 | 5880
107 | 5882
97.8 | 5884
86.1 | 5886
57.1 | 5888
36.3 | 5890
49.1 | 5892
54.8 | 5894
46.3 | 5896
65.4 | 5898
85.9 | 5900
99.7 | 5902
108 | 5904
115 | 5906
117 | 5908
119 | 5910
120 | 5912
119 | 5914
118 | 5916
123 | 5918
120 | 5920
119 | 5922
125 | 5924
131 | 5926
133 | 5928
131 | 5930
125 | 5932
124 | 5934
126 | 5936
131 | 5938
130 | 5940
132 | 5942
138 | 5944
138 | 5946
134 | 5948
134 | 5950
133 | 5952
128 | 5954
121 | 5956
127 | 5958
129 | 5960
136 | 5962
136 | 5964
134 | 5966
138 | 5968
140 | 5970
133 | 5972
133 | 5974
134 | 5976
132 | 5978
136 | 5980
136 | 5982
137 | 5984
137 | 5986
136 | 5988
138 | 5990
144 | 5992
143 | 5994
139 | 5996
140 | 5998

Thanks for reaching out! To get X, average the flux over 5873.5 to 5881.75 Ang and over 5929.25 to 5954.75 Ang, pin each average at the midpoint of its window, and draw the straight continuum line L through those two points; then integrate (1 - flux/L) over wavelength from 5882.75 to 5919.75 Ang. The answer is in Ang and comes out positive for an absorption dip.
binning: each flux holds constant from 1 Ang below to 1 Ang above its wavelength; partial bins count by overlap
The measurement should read 9.92 Ang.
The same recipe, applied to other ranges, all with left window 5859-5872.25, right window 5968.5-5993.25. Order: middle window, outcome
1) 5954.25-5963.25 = 0.4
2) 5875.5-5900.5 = 9.8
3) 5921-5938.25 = 0.8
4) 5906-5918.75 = 1.3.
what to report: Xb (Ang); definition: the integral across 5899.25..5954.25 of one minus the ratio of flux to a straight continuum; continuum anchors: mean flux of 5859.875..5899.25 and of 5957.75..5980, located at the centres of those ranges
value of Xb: -2.9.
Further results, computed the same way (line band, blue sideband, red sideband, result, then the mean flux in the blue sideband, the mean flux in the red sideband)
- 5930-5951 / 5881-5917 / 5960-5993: -3.14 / 89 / 136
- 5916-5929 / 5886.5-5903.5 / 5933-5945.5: -2.41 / 63.9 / 130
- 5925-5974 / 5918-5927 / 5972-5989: -1.08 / 124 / 135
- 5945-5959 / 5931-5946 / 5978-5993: 0.14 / 130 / 137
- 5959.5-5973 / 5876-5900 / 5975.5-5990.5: -1.06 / 78.1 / 136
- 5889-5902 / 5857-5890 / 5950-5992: 6.43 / 113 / 134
